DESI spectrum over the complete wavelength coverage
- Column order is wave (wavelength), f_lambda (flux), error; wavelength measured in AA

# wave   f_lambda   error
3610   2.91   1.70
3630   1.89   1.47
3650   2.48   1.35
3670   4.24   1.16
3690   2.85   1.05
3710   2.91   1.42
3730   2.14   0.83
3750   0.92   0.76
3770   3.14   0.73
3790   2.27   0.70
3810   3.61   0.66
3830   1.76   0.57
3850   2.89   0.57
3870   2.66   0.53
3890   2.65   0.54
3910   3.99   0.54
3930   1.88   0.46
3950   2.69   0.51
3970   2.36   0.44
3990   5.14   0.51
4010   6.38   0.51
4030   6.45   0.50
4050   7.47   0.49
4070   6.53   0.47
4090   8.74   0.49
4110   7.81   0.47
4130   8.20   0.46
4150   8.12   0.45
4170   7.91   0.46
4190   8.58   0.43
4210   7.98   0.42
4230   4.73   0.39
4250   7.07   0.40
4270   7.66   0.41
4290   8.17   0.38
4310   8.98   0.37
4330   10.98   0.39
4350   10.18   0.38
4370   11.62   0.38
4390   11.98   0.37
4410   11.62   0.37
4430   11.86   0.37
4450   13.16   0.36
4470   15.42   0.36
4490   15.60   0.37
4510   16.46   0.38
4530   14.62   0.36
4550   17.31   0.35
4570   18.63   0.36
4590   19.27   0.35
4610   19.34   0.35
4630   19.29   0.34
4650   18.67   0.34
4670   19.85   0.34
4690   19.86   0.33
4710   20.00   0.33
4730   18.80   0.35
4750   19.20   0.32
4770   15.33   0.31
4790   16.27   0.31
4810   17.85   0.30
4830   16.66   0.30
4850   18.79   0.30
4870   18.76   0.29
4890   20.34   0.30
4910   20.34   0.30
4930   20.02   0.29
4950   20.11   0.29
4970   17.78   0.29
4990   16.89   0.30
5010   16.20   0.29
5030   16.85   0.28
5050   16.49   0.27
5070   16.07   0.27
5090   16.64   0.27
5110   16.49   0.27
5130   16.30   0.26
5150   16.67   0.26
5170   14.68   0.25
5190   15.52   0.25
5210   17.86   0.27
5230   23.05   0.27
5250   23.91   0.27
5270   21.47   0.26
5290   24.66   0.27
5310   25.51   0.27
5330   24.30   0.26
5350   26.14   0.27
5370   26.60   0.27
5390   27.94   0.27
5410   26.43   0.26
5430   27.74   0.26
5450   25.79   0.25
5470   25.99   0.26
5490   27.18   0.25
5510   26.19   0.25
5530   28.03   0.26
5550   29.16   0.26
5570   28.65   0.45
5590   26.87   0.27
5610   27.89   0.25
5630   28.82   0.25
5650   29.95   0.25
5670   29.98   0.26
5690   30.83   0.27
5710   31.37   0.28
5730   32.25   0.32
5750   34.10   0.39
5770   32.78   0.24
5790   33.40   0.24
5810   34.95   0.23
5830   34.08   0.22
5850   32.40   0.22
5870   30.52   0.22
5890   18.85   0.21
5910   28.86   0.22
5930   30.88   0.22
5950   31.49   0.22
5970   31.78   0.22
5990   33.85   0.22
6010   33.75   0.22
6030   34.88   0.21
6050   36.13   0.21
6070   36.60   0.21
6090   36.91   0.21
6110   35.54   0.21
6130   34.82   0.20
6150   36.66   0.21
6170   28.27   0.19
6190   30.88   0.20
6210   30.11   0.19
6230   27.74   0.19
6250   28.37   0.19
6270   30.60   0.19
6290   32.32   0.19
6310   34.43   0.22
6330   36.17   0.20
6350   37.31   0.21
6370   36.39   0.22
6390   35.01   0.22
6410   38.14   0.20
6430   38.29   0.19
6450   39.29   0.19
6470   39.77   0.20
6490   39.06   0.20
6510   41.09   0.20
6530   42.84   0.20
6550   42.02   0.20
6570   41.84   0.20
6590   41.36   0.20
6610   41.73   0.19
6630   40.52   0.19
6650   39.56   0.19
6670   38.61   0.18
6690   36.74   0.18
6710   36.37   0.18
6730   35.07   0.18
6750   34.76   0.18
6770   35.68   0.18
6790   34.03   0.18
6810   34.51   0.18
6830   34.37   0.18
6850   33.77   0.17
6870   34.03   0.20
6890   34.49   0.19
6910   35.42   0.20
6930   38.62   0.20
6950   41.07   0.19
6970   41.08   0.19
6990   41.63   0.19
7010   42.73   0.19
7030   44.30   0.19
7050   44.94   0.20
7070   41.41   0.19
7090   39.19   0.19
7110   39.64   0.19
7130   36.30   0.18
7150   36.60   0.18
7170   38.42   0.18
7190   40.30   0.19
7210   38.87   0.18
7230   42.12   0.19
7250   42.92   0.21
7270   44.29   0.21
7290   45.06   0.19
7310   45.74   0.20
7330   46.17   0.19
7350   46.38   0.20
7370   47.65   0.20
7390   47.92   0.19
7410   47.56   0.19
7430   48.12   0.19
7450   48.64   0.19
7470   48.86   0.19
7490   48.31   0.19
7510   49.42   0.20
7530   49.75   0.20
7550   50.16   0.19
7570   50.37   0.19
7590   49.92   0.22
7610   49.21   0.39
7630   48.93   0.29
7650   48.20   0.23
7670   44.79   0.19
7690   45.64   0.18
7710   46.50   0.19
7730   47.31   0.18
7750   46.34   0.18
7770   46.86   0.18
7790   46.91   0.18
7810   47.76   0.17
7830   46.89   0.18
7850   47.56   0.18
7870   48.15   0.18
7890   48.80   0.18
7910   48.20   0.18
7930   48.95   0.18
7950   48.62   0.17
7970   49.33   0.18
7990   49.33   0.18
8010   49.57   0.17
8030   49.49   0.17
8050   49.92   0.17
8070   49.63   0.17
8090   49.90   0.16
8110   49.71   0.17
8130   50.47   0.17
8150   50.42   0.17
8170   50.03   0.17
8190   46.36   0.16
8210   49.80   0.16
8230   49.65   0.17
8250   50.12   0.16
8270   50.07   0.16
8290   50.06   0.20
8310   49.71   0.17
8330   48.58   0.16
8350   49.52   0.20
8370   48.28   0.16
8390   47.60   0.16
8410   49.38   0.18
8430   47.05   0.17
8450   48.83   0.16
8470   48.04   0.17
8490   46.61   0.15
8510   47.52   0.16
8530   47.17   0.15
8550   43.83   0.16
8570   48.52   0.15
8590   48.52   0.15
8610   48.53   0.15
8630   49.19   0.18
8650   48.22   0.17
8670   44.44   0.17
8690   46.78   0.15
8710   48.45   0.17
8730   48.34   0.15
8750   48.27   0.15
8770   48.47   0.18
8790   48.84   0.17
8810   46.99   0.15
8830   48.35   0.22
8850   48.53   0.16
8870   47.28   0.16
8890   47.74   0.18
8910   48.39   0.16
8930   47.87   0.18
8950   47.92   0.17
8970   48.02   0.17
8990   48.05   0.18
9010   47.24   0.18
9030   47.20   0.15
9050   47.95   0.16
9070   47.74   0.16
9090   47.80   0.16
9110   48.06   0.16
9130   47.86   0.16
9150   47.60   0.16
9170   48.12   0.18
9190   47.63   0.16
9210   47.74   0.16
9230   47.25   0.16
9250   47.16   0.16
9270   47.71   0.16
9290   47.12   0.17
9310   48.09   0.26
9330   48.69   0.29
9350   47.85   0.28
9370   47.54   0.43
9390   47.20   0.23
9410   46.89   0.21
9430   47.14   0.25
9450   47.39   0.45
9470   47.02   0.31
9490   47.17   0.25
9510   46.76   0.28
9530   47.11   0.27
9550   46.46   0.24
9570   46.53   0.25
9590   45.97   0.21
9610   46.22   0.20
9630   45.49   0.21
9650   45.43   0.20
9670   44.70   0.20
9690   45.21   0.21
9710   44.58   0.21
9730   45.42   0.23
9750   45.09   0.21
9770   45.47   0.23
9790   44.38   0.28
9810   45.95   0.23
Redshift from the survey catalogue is 0.00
